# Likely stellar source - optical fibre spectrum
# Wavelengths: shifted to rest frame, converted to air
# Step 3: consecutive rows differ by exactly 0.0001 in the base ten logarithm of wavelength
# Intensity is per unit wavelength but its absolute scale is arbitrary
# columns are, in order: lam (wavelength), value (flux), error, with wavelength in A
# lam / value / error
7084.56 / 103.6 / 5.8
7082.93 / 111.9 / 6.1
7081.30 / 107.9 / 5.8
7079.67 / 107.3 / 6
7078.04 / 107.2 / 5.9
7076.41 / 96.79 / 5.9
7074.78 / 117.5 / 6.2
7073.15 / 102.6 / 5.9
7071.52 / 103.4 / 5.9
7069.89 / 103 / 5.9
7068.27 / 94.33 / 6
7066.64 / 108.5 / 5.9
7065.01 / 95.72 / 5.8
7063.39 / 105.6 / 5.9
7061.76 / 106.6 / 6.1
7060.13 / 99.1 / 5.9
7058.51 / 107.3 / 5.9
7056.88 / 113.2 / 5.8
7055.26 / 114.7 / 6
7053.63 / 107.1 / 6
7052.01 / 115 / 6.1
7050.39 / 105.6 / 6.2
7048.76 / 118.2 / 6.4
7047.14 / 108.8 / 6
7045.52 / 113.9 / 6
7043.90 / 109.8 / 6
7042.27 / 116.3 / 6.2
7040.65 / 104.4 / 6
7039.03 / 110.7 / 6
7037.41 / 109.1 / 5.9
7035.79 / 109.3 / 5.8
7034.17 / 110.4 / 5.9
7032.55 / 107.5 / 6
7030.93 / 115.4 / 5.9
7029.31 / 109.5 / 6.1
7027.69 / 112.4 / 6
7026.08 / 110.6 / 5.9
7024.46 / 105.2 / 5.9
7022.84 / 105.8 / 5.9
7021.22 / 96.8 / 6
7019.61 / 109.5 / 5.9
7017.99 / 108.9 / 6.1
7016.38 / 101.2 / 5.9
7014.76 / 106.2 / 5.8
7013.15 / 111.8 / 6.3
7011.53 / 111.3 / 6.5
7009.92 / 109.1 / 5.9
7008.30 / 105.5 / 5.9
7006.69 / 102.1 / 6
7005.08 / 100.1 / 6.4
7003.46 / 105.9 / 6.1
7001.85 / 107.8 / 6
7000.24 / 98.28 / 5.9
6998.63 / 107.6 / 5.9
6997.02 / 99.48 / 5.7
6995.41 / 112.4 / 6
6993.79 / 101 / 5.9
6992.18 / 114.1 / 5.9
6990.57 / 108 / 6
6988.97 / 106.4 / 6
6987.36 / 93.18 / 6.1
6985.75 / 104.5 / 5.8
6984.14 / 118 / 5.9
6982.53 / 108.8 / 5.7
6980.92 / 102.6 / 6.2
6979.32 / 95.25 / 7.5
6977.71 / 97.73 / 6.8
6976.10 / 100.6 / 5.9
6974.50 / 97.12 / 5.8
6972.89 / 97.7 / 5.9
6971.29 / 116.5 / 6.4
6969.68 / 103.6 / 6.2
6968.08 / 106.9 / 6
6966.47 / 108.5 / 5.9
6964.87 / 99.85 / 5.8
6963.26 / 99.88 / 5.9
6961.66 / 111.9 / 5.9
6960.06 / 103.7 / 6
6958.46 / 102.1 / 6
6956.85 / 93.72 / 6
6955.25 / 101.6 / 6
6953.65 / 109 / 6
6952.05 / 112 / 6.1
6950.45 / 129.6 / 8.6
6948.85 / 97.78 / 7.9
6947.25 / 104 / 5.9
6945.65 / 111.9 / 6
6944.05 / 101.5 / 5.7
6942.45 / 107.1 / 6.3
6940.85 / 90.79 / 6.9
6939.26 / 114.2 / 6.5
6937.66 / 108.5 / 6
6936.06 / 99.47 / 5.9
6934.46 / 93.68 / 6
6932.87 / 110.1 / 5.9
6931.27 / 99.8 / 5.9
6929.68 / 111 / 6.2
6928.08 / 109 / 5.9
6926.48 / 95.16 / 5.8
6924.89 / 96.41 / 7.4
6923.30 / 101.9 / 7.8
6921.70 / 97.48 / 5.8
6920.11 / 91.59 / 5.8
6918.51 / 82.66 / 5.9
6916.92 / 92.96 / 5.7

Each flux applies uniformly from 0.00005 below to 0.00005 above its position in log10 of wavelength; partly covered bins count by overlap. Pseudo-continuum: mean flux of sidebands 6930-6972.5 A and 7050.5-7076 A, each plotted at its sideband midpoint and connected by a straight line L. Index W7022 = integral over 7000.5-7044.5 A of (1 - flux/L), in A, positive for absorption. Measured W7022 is -0.81 A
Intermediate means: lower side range 105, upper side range 106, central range 108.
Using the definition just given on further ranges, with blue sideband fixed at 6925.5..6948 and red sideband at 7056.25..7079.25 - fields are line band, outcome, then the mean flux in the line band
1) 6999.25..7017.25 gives -0.22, 105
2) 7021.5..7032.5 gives -0.51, 109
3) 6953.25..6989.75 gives 0.23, 103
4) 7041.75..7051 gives -0.70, 112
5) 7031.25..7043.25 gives -0.65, 110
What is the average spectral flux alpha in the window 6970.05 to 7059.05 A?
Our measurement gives 107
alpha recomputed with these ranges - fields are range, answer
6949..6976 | 106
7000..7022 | 106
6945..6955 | 110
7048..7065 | 109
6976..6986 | 104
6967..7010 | 104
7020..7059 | 110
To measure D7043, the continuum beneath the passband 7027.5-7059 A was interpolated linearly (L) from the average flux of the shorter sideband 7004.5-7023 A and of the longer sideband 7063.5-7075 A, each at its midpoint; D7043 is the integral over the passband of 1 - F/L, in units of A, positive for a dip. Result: -2.00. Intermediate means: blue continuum 106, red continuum 103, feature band 111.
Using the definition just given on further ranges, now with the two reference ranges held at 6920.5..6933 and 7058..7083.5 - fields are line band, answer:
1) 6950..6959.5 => -0.4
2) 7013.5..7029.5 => -0.5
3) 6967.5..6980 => 0.1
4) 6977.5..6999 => -0.4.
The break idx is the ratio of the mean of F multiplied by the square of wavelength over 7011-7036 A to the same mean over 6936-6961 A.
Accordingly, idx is 1.05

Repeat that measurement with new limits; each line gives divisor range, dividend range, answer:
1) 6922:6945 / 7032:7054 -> 1.11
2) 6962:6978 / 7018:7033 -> 1.06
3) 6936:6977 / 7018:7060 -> 1.07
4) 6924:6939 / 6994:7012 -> 1.04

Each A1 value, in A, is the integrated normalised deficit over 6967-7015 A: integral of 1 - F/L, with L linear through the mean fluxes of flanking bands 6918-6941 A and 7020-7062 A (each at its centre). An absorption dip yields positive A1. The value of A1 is 0.2 A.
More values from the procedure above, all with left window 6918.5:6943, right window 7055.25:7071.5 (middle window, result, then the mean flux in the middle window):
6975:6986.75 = -0.15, 104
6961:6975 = -0.38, 105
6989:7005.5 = -0.48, 106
